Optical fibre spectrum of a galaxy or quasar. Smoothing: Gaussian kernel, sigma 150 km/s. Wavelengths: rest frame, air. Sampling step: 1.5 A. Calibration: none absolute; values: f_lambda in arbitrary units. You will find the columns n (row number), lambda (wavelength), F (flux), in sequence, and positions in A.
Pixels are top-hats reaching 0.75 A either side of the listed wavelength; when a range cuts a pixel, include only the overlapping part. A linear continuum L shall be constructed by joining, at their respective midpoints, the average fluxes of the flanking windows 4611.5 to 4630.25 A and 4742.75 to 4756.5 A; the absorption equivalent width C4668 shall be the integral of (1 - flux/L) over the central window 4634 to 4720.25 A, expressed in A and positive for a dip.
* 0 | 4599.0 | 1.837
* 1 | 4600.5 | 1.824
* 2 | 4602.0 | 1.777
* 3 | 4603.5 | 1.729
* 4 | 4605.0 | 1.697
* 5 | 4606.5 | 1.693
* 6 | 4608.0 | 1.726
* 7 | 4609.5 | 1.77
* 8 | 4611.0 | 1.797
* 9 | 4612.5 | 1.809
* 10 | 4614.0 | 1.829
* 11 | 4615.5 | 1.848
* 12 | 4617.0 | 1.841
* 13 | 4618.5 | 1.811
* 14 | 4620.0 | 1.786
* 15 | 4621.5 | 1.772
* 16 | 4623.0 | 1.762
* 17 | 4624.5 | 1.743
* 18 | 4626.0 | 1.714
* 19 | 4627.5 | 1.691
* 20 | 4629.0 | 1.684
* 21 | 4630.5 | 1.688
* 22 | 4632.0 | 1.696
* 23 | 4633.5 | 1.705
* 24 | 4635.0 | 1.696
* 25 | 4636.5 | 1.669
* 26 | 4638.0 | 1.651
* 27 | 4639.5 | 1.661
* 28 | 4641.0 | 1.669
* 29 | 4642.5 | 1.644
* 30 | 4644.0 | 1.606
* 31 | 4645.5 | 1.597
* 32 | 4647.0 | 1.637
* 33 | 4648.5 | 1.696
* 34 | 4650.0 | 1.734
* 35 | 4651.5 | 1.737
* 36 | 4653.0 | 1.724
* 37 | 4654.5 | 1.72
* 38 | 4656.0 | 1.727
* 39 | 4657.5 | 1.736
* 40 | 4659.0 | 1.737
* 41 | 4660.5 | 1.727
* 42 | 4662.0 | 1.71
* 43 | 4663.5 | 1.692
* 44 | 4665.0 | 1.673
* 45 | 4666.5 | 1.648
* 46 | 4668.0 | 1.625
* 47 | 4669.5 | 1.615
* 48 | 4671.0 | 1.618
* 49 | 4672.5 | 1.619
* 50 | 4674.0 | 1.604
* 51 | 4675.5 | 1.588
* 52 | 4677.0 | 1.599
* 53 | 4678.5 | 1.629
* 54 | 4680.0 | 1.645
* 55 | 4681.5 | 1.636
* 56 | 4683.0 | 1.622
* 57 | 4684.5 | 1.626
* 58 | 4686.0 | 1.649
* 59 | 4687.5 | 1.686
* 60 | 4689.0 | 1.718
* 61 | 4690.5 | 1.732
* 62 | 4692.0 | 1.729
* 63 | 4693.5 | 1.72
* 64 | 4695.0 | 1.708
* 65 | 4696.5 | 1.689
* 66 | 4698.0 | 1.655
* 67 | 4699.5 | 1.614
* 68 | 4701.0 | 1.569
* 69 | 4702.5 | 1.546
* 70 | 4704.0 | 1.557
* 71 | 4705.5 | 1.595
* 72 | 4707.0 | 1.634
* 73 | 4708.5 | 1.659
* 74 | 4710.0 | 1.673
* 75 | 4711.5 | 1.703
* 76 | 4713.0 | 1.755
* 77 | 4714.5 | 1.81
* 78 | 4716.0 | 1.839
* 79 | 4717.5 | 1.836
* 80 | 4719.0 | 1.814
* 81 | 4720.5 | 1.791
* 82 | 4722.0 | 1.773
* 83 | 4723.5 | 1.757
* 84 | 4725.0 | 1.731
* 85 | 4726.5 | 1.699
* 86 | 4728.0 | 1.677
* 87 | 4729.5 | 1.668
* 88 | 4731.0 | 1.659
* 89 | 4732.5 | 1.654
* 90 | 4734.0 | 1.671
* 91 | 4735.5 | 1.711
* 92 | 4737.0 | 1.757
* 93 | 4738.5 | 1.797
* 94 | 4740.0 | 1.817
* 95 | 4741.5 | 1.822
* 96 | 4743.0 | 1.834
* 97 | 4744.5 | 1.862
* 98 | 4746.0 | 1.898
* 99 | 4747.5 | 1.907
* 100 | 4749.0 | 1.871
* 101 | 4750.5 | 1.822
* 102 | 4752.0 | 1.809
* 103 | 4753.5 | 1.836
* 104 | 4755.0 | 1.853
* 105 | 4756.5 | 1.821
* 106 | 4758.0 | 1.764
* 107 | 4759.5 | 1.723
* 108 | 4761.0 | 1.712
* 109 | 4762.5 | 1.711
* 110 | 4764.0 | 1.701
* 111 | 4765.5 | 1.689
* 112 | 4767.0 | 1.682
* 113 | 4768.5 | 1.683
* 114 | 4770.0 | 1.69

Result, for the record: 6.4 A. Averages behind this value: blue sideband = 1.77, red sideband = 1.85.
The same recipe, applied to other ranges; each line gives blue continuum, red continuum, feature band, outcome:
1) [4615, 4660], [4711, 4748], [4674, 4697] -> 1.0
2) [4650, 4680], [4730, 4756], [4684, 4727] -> 0.9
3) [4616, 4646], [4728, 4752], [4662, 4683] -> 1.2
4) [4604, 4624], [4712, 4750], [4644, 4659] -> 0.7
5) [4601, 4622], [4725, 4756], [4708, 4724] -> 0.1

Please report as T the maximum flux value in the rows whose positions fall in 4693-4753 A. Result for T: 1.907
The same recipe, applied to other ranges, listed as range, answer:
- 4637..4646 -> 1.669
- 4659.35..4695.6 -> 1.732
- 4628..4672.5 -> 1.737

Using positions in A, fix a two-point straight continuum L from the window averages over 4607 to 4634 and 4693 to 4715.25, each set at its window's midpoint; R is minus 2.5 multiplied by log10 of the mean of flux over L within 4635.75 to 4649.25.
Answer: 0.05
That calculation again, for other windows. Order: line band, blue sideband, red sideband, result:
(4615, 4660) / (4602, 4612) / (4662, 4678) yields -0.02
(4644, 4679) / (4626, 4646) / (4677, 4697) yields 0.00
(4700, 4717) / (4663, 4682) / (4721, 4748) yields 0.02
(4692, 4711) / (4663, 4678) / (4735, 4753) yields 0.05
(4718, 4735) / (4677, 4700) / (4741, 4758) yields 0.04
